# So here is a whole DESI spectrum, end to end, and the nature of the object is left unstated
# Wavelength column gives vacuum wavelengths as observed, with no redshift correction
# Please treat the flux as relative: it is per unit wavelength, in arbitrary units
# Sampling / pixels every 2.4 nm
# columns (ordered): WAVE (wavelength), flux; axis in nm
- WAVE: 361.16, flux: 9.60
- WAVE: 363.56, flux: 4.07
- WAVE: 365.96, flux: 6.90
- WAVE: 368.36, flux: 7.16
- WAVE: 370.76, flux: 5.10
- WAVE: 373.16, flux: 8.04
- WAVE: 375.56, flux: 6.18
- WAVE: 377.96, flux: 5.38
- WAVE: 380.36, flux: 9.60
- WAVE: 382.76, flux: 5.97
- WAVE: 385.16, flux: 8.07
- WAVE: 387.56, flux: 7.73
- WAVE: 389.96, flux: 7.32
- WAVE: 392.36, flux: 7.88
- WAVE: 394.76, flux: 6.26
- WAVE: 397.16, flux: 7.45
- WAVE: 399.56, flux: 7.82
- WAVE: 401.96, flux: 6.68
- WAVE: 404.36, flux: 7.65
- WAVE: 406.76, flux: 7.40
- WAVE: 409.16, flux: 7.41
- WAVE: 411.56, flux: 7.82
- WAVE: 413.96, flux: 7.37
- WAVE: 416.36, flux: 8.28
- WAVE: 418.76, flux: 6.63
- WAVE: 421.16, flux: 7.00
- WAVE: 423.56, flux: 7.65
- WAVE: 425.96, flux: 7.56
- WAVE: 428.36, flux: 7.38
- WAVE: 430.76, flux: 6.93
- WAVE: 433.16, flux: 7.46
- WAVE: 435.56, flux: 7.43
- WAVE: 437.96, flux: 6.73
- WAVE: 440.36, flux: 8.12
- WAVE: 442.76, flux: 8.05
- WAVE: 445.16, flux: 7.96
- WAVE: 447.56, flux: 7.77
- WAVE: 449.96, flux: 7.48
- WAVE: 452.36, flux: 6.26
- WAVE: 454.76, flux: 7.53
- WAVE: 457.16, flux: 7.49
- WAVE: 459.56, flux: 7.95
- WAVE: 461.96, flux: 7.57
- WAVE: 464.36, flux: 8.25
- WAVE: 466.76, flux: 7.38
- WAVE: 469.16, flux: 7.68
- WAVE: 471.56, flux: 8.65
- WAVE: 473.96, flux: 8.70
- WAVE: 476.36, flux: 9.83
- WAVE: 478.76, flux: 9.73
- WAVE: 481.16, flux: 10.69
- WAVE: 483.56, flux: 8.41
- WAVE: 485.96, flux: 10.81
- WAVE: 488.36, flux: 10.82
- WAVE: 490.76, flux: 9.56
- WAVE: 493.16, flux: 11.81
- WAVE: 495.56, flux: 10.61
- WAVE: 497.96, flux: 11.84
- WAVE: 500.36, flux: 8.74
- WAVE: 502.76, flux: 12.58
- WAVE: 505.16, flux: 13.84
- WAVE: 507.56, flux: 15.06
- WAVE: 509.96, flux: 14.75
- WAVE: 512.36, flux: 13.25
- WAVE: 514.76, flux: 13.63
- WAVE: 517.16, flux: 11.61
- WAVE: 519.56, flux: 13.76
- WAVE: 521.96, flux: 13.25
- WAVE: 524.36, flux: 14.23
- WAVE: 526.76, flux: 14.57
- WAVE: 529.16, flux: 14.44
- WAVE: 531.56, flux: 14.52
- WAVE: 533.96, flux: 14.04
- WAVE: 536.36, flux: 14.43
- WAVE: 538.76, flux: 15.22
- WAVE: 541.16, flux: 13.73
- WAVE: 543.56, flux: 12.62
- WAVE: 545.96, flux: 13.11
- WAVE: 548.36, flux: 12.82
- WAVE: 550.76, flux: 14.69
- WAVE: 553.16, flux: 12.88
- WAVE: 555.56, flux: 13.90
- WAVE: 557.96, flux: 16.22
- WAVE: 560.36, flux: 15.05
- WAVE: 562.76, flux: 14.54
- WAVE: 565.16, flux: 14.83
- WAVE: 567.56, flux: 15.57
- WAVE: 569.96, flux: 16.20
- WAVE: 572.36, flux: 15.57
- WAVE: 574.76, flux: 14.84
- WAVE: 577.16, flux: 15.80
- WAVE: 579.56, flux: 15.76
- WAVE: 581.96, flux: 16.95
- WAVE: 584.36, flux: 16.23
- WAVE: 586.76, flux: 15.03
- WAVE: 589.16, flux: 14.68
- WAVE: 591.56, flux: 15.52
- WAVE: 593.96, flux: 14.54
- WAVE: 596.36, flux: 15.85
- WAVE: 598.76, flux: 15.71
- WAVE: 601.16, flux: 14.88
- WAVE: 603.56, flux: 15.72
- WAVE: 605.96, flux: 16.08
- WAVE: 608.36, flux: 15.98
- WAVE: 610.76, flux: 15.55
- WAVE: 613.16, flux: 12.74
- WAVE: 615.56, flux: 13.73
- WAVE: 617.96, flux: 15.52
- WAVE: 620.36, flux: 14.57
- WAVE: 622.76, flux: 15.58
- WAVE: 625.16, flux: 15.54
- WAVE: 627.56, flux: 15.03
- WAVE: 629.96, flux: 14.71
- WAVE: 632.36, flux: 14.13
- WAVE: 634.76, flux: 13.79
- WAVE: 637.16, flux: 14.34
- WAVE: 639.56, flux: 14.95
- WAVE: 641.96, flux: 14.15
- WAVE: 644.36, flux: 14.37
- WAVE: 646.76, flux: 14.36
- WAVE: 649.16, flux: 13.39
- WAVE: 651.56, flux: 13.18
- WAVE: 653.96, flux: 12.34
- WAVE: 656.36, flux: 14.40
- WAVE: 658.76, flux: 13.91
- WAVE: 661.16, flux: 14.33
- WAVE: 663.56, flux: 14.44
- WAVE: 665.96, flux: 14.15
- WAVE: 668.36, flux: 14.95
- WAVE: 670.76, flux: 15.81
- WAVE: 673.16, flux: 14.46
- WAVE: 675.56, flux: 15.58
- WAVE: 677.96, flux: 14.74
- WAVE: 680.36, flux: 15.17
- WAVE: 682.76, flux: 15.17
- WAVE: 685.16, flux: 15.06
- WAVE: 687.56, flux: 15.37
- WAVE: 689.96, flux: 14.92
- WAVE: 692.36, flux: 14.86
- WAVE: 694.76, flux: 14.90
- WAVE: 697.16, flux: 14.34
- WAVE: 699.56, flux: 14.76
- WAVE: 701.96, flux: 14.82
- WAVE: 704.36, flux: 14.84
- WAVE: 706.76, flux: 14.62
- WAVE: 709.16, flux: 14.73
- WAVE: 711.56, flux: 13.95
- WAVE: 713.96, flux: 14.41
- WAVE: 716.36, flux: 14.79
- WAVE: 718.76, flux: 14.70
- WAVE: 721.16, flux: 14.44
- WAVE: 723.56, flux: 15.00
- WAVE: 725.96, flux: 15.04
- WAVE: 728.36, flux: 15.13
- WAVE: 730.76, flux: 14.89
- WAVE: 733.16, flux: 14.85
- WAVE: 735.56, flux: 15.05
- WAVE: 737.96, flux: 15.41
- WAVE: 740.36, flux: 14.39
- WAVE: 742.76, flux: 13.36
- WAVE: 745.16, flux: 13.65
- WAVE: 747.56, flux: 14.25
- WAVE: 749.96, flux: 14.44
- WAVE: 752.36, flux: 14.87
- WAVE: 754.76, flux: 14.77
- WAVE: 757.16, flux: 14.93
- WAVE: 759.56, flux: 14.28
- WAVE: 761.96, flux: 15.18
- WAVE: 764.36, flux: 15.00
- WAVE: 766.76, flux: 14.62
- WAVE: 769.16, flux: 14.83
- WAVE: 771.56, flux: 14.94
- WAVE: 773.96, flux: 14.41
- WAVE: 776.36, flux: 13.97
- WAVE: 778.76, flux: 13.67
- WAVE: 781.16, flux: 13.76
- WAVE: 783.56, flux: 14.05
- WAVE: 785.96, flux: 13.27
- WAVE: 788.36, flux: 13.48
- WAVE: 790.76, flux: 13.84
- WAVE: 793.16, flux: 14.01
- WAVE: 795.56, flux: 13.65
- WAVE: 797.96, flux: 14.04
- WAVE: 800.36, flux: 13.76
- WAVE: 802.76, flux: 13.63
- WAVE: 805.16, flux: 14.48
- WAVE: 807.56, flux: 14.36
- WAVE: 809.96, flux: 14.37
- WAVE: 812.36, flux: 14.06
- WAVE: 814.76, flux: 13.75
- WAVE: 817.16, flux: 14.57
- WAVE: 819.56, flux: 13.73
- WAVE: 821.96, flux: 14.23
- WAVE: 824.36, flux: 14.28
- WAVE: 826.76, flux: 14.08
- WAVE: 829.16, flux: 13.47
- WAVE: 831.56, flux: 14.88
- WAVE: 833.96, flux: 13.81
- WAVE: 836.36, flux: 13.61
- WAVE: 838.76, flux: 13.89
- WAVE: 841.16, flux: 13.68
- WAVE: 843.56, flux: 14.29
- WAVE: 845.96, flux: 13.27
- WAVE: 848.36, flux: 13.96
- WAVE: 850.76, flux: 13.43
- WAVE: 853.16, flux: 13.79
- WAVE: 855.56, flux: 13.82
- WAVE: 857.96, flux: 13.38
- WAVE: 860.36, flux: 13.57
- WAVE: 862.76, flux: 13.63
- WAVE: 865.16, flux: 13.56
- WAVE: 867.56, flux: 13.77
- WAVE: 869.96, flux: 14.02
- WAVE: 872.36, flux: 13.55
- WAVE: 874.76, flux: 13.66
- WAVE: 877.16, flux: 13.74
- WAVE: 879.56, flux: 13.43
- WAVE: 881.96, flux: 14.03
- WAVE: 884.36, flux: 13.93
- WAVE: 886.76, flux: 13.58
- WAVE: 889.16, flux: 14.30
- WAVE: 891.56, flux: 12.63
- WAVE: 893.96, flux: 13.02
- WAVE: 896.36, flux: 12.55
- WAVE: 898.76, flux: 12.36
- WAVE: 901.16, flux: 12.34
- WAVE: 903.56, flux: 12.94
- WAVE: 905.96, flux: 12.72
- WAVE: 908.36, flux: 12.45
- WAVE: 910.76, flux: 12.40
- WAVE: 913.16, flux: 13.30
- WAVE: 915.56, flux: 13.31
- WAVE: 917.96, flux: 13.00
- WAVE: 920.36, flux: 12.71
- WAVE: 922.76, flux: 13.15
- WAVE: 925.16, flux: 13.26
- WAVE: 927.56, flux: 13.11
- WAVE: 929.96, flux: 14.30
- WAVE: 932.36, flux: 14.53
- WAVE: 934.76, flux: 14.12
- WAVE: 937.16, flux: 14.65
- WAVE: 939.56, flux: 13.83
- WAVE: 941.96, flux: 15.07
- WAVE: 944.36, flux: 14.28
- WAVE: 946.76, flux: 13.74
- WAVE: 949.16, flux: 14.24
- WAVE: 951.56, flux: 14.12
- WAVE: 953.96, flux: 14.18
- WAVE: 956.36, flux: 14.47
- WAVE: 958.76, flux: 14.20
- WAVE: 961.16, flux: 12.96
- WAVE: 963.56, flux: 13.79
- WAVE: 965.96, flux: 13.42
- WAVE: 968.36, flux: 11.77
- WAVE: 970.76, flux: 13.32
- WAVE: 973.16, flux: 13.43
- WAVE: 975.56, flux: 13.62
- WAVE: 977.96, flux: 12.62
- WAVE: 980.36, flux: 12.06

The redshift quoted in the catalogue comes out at 0.262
